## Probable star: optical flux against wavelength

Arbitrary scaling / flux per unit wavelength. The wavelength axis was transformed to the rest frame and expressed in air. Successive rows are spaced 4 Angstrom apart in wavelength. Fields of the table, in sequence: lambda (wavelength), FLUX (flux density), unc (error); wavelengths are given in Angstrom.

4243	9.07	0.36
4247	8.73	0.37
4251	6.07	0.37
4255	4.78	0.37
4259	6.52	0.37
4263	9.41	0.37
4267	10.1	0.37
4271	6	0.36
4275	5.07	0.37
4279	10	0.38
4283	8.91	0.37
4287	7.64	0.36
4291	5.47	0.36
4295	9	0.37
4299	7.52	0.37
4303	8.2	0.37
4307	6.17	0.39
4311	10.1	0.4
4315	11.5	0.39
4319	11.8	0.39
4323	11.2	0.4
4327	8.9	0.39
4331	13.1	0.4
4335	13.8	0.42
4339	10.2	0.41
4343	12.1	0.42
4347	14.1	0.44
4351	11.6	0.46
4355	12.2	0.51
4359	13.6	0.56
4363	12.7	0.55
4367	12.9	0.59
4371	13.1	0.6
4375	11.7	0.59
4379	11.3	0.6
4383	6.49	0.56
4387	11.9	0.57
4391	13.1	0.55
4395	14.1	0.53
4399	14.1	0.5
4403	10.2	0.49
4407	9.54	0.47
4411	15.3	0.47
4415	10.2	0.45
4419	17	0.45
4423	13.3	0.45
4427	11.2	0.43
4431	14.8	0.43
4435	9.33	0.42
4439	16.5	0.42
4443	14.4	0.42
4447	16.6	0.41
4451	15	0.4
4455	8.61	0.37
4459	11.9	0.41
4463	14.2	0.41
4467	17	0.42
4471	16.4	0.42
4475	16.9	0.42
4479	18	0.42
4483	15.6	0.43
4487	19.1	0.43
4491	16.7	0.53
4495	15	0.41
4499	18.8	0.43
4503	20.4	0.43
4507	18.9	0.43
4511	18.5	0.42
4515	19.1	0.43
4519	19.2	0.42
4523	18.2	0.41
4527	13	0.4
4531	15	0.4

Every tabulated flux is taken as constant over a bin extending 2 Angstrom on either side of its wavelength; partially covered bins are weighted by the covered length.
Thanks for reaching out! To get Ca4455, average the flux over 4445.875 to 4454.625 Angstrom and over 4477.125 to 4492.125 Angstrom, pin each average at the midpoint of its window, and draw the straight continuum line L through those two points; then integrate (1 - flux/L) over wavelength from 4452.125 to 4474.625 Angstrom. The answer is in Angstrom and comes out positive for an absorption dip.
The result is 2.45 Angstrom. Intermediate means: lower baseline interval 14.4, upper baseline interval 17.4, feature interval 13.9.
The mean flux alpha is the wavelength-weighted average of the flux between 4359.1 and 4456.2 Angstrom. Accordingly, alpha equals 12.7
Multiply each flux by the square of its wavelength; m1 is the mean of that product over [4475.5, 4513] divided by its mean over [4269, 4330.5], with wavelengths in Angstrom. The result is 2.3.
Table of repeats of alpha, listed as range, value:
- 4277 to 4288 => 8.96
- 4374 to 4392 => 10.7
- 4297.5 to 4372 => 11.3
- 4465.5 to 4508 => 17.5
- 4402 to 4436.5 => 12.4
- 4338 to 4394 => 12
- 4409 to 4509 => 15.2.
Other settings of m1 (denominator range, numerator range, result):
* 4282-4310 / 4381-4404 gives 1.61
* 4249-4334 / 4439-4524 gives 2.12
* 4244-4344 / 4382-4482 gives 1.63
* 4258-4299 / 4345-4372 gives 1.71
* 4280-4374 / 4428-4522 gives 1.61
